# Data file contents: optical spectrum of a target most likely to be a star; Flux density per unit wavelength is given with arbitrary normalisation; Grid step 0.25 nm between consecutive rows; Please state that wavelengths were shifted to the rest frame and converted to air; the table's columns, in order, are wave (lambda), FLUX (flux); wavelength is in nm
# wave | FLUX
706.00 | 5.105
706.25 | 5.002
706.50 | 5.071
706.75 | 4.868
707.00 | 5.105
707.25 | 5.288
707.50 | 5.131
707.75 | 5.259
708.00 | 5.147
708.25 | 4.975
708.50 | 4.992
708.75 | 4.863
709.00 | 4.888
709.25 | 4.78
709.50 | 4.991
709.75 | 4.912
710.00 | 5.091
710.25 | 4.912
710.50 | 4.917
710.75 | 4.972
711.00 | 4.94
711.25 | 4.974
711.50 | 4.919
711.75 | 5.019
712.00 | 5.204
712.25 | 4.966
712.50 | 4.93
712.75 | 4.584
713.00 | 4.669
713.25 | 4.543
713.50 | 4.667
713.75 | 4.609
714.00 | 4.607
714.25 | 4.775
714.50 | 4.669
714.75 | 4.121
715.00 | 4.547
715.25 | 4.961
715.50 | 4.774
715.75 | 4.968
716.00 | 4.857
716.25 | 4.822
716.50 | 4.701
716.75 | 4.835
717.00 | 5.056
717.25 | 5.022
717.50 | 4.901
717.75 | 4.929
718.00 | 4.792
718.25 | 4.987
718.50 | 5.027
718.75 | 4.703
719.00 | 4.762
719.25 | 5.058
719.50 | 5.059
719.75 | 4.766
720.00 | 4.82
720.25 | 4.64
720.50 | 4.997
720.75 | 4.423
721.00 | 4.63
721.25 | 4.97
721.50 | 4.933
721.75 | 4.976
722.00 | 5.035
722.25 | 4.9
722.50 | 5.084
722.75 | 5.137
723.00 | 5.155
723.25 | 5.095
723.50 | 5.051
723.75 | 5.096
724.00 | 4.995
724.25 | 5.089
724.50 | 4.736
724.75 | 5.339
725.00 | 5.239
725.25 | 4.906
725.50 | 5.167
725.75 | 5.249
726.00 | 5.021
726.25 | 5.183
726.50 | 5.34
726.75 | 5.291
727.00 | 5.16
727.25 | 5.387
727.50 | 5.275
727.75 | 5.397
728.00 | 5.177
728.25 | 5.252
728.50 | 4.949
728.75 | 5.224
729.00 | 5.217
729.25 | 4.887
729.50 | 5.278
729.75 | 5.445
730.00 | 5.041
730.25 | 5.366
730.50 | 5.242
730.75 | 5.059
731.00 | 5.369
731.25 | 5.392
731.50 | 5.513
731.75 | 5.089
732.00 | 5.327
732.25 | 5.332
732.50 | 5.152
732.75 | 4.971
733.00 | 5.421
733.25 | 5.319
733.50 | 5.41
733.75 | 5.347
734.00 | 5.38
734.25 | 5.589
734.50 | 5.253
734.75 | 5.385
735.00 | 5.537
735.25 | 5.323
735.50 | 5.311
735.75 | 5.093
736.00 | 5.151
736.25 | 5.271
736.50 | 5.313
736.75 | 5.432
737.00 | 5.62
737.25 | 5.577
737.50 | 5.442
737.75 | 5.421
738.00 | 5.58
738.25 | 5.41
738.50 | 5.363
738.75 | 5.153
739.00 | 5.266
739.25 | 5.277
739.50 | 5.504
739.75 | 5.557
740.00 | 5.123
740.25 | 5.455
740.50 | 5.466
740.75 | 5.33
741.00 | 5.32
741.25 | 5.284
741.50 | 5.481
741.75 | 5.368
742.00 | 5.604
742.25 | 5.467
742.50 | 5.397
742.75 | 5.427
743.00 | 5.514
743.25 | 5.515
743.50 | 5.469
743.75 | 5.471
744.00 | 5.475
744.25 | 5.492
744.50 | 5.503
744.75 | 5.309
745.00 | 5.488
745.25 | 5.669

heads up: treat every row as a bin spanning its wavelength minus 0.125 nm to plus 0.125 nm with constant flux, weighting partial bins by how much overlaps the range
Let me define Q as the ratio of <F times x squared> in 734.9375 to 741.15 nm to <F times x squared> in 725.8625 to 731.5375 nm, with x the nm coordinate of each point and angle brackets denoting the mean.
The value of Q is 1.05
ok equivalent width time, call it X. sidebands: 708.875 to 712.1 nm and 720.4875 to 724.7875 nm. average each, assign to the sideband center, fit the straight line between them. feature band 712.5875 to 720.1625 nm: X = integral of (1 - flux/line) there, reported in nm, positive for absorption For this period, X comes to 0.27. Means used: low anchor 4.96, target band 4.79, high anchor 4.97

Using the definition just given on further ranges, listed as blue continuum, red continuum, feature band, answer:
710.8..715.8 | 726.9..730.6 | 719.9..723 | 0.074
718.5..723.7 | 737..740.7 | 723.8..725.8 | -0.027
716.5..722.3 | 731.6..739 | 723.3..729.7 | -0.094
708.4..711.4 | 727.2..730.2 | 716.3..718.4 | 0.059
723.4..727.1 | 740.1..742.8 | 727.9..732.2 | -0.014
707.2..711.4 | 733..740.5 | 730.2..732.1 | 0.003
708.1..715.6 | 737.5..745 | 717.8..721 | 0.095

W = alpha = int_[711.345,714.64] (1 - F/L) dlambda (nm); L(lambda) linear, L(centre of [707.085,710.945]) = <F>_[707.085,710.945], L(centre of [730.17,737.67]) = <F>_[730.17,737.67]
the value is 0.18 nm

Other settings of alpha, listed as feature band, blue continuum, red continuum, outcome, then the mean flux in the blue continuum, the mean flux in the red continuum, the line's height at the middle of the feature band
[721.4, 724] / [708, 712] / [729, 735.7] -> 0.05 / 4.96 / 5.29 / 5.15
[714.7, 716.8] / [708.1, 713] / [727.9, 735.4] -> 0.11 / 4.93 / 5.28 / 5.02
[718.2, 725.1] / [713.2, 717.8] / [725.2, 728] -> 0.09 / 4.76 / 5.22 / 5.01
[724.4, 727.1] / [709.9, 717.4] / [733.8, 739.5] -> -0.02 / 4.82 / 5.37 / 5.11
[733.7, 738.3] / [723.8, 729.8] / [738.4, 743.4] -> -0.07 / 5.17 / 5.39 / 5.32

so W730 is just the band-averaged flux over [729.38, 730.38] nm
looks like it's 5.28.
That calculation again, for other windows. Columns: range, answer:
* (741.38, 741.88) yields 5.43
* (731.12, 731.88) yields 5.33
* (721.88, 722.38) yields 4.97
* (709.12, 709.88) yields 4.9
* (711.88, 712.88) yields 4.92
